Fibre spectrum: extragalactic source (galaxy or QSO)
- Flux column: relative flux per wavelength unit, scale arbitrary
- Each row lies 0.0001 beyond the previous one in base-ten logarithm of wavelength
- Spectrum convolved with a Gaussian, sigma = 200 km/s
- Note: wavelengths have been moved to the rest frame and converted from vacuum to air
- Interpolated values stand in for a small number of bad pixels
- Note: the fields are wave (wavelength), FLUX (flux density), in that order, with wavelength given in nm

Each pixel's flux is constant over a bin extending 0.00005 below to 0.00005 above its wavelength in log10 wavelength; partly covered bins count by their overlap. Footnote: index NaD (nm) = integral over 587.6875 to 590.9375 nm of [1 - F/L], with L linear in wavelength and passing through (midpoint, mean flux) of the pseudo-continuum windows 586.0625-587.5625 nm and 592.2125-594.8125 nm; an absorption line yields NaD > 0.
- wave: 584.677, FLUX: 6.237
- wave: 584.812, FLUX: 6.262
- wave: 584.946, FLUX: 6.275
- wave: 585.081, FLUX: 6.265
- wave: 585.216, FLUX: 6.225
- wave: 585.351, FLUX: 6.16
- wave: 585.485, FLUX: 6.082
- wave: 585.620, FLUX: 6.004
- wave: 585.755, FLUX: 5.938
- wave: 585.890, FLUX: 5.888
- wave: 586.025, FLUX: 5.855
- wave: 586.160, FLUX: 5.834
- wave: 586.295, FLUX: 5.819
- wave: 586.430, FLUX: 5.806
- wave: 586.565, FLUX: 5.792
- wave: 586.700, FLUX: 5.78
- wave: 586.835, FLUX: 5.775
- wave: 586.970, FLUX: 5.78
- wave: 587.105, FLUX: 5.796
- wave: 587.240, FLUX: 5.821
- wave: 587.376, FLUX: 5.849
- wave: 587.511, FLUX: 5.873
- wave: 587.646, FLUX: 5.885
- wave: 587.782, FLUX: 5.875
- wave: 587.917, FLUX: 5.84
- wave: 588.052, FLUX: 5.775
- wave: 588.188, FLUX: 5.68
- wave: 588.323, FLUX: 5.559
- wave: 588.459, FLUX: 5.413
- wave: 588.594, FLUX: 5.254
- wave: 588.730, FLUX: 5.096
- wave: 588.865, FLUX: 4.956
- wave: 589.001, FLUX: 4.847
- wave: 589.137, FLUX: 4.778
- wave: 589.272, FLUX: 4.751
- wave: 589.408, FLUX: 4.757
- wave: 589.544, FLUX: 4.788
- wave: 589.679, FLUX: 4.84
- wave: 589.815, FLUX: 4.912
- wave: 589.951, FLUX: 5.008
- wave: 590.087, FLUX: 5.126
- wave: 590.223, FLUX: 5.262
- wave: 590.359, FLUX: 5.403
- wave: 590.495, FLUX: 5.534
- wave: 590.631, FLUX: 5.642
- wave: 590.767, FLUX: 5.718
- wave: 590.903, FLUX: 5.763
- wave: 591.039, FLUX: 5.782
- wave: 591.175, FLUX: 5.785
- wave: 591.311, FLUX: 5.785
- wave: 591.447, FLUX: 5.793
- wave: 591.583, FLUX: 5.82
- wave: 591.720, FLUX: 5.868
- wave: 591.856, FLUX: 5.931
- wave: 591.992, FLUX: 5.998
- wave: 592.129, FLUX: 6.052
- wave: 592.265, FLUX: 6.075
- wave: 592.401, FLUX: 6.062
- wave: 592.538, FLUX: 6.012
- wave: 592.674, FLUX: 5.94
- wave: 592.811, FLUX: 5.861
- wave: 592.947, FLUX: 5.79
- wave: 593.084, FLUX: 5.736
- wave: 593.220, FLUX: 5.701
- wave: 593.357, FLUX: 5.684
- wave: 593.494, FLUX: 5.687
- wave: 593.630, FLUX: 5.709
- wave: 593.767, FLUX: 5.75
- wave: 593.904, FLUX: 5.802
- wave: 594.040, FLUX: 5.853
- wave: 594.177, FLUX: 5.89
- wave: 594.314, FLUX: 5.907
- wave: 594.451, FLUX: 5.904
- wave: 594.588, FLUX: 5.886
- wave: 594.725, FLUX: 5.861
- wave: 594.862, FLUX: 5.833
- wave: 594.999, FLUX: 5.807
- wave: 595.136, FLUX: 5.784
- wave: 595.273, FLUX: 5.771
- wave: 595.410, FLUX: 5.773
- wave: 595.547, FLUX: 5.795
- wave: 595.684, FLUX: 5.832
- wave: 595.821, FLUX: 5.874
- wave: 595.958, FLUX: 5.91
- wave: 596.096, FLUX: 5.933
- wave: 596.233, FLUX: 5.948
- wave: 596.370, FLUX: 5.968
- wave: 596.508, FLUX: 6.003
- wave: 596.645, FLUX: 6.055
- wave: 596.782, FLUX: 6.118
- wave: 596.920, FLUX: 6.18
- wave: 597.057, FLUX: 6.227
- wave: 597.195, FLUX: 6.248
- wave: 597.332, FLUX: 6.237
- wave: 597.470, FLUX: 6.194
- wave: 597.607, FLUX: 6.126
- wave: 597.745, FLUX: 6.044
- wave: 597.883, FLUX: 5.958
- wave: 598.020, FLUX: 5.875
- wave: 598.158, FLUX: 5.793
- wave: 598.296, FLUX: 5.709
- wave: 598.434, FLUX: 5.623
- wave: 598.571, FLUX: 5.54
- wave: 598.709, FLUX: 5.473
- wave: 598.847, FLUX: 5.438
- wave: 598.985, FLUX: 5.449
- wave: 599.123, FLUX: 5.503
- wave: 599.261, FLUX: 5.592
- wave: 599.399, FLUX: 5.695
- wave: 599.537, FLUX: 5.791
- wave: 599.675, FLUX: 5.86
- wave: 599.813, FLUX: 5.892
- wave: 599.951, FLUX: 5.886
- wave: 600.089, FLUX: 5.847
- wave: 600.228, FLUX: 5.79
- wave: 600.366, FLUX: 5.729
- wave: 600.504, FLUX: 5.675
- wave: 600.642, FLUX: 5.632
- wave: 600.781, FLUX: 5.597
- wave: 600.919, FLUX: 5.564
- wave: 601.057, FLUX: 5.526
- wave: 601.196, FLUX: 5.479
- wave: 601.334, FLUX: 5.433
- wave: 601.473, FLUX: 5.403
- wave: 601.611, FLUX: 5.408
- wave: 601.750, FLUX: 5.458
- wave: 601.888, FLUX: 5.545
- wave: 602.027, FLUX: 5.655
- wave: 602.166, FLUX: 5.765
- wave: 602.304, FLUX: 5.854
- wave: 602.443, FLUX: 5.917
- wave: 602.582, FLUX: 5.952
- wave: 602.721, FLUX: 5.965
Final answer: 0.31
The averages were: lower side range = 5.81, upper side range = 5.85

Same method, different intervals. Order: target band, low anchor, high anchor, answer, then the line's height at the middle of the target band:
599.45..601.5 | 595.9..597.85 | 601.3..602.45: 0.018 nm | 5.73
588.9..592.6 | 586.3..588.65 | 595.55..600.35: 0.194 nm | 5.78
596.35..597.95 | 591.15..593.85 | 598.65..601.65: -0.113 nm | 5.71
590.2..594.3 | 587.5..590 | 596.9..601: -0.273 nm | 5.44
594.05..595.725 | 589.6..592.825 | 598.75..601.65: -0.057 nm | 5.65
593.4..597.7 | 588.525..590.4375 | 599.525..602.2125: -0.478 nm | 5.34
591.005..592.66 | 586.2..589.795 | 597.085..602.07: -0.110 nm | 5.55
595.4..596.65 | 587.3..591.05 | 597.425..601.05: -0.066 nm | 5.61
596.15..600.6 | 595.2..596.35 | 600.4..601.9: -0.122 nm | 5.7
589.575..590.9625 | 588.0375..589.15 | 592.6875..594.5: 0.034 nm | 5.44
